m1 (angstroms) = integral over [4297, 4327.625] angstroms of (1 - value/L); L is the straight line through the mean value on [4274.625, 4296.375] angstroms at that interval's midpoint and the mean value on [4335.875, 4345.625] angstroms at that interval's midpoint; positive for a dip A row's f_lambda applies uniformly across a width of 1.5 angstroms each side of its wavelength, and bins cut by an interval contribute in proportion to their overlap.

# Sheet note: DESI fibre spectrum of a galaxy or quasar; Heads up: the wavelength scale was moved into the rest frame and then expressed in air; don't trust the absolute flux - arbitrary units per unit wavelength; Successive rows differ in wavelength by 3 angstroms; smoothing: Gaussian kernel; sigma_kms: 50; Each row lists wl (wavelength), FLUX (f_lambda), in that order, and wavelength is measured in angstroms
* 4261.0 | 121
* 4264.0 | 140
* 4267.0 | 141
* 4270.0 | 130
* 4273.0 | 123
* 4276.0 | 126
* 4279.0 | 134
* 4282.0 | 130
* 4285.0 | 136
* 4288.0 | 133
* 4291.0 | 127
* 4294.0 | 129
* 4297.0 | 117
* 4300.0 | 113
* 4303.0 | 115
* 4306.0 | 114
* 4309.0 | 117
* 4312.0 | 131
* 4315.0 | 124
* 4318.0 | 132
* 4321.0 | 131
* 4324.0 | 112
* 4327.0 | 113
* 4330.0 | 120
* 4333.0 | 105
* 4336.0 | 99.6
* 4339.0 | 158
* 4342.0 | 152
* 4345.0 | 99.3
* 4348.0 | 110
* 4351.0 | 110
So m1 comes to 2.70 angstroms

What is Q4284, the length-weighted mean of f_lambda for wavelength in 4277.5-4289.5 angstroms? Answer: 133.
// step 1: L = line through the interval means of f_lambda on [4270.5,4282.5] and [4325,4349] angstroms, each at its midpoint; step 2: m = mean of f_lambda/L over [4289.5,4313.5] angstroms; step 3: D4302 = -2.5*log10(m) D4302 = 0.04 mag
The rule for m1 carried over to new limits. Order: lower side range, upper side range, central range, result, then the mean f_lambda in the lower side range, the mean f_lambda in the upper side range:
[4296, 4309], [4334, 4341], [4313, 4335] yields 0.7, 115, 129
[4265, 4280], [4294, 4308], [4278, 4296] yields -1.1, 131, 116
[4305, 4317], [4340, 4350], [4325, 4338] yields 1.1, 122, 122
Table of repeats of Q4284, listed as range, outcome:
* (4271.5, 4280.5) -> 128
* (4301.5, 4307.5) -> 114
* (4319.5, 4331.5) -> 119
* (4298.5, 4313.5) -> 118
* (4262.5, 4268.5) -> 140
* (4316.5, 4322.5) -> 132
